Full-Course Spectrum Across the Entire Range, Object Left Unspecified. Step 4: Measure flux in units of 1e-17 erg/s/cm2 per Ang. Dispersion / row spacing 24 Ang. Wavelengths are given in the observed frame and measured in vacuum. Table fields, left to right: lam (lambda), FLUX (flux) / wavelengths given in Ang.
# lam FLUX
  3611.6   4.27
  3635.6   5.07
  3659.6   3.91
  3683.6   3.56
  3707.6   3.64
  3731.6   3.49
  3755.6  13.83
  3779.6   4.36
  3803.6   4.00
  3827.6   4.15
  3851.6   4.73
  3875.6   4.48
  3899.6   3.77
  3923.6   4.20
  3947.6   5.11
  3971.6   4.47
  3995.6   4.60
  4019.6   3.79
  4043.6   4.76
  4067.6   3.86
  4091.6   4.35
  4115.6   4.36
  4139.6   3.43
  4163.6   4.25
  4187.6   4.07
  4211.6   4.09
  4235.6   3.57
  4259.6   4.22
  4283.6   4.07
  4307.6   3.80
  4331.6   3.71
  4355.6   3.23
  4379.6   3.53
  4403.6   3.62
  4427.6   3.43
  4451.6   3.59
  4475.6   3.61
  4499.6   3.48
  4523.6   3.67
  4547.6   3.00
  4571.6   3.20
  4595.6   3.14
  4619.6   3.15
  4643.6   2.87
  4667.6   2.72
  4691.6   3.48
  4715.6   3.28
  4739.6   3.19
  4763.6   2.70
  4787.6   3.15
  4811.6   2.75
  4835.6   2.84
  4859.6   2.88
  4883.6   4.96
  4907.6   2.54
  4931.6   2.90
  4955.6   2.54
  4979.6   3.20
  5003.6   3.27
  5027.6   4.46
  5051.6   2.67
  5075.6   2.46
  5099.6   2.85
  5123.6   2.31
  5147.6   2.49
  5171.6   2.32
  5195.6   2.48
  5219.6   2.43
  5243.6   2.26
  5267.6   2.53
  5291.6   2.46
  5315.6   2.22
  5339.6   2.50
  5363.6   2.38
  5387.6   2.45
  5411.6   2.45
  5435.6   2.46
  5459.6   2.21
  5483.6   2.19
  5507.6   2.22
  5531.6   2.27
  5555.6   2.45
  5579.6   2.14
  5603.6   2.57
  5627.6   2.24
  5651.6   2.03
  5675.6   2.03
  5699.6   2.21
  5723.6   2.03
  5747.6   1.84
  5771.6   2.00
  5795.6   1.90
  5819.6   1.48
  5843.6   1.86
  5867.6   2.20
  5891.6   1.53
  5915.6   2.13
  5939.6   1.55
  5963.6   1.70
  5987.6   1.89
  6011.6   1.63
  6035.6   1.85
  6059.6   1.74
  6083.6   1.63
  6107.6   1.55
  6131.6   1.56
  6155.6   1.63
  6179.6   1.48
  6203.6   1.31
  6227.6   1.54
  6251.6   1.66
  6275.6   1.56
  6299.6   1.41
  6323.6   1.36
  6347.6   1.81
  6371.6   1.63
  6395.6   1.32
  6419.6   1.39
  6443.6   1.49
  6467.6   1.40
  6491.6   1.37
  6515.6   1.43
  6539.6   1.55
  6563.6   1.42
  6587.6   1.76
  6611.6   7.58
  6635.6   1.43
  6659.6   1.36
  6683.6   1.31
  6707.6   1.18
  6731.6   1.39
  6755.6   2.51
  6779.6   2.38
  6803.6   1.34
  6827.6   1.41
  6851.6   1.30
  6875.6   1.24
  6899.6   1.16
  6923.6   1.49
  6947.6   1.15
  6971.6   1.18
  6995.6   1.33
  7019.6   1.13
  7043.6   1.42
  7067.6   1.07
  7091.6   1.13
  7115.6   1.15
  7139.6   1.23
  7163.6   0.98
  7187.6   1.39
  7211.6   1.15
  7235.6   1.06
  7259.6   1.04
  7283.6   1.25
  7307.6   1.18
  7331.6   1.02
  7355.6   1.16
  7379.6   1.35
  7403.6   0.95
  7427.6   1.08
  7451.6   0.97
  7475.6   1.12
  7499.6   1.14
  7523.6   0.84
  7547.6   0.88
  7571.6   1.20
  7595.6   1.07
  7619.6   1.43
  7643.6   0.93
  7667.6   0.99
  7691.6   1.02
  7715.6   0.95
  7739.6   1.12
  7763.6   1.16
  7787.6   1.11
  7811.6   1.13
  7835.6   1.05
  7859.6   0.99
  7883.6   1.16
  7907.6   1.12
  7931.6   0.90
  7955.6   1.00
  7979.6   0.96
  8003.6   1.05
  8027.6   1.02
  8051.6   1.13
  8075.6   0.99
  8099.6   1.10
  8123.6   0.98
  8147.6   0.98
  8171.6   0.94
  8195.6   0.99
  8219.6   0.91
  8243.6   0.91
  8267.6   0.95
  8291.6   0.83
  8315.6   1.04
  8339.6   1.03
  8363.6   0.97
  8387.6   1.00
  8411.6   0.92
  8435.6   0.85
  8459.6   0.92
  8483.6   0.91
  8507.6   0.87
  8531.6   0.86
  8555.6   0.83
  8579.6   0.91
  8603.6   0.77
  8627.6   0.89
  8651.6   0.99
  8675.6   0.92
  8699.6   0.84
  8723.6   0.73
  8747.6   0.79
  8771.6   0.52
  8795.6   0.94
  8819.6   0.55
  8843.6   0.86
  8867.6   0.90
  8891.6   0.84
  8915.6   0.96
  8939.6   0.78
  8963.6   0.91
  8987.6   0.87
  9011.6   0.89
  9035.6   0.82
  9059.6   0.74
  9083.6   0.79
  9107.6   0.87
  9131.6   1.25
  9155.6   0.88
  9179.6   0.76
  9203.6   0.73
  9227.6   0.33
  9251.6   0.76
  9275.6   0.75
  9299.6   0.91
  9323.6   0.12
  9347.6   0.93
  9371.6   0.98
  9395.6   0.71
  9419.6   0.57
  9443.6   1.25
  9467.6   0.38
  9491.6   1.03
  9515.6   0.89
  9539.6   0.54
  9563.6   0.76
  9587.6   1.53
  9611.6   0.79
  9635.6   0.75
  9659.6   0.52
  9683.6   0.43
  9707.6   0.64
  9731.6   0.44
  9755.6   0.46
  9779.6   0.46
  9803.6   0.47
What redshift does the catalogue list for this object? 0.006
